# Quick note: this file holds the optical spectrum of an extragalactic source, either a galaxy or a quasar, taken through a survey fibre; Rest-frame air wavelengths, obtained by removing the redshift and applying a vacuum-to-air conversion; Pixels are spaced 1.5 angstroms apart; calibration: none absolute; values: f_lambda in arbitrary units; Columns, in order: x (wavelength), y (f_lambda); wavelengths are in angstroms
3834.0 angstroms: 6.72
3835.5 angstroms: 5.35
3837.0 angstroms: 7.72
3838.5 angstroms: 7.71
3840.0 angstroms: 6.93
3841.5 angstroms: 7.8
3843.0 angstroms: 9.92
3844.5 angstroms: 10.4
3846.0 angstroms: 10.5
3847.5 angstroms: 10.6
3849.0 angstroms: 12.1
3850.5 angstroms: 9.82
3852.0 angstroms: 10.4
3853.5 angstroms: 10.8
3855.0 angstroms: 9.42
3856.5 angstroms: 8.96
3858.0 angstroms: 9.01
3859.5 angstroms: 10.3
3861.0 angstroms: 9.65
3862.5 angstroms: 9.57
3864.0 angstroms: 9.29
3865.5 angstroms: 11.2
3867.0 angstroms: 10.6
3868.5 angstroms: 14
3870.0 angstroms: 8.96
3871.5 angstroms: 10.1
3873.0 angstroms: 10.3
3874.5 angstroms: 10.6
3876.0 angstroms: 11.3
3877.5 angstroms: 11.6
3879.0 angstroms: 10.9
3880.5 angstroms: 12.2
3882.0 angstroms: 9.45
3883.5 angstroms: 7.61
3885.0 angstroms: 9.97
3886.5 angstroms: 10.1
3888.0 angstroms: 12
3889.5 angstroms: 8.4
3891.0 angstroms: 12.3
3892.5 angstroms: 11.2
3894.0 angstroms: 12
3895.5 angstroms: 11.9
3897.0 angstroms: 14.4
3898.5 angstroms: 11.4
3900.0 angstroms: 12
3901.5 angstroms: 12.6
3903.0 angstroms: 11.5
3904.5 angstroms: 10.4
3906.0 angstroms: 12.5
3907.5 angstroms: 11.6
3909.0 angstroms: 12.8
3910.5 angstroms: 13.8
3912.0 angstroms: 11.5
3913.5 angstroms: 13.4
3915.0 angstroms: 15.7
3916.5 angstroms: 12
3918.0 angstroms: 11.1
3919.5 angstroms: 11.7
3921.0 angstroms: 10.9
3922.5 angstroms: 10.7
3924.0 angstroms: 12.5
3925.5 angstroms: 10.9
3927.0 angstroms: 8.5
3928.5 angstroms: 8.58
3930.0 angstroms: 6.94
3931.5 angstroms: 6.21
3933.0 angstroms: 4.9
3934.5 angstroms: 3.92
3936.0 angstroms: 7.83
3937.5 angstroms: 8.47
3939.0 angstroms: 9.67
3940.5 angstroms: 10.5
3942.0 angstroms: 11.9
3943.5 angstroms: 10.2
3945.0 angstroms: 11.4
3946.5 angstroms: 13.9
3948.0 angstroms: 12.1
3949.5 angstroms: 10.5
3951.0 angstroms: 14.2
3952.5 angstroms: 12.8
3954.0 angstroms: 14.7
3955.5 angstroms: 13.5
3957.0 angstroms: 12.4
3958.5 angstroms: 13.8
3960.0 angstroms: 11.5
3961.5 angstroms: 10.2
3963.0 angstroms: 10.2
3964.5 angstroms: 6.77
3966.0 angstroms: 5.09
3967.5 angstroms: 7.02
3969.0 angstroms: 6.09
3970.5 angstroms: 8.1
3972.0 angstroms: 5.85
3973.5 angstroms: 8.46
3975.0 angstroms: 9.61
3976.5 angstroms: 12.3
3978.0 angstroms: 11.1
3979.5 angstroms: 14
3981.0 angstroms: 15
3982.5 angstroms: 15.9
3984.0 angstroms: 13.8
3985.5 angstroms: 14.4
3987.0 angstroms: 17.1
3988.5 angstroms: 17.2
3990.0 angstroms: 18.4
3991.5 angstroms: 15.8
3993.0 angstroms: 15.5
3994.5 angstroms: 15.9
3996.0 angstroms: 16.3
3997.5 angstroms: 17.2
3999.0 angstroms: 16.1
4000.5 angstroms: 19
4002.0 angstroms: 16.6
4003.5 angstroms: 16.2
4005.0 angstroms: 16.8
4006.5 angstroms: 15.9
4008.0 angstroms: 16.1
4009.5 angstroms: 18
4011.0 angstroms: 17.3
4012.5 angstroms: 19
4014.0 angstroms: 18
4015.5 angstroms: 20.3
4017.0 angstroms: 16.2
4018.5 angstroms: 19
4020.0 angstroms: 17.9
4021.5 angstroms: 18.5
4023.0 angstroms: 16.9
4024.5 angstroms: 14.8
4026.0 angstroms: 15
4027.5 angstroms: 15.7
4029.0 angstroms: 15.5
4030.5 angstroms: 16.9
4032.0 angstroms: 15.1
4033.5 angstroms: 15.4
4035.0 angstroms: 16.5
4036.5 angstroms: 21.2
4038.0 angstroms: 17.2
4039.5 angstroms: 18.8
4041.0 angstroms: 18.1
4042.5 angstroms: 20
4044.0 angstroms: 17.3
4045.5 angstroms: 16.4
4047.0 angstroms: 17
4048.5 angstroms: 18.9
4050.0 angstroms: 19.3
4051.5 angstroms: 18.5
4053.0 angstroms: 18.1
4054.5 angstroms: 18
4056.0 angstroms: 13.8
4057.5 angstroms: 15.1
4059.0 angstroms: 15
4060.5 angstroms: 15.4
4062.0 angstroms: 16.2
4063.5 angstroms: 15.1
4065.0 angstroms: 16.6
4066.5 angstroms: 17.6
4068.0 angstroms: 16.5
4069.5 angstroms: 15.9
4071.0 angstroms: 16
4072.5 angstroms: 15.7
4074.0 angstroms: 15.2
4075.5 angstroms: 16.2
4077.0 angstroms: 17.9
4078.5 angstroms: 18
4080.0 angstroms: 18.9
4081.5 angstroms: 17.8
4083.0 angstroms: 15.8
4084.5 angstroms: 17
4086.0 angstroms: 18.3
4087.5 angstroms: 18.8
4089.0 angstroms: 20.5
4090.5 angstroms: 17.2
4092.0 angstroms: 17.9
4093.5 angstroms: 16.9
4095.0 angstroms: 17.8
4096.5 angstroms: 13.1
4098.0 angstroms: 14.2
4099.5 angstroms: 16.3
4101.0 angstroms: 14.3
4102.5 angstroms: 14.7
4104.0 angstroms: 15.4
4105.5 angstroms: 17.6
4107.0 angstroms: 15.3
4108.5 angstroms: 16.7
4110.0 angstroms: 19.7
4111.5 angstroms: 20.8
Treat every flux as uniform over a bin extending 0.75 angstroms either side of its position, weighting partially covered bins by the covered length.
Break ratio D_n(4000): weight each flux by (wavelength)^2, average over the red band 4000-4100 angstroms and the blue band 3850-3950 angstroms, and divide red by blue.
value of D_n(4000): 1.73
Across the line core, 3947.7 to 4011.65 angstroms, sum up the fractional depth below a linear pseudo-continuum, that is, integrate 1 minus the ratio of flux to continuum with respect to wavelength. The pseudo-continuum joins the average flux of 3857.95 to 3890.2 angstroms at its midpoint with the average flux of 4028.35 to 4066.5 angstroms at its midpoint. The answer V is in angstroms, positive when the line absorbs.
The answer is 5.0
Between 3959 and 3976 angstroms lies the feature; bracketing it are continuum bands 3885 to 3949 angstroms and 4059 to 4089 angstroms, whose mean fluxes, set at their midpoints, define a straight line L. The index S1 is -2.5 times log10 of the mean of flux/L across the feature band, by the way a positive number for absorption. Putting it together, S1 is 0.48 mag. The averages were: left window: 10.9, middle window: 8.23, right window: 16.8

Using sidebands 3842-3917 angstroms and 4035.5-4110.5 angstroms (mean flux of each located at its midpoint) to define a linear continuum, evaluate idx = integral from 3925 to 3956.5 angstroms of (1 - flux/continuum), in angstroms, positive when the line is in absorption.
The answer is 7.0 angstroms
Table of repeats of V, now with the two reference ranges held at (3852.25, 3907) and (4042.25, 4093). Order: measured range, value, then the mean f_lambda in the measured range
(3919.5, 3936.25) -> 5.21 angstroms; 8.52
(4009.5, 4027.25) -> -2.39 angstroms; 17.5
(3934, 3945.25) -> 3.13 angstroms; 9.26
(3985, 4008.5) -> -2.95 angstroms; 16.6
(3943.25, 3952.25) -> 0.61 angstroms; 12.2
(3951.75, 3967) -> 2.72 angstroms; 11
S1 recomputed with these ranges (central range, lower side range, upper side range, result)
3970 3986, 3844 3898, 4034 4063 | 0.25 mag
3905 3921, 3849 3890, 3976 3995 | -0.04 mag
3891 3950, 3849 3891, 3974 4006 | 0.14 mag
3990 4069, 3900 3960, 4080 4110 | -0.18 mag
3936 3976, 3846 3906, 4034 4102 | 0.28 mag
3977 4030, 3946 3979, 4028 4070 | -0.21 mag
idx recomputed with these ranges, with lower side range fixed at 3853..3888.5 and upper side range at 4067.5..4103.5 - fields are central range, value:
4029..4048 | -2.6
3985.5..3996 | -2.0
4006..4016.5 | -2.4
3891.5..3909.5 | -1.3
